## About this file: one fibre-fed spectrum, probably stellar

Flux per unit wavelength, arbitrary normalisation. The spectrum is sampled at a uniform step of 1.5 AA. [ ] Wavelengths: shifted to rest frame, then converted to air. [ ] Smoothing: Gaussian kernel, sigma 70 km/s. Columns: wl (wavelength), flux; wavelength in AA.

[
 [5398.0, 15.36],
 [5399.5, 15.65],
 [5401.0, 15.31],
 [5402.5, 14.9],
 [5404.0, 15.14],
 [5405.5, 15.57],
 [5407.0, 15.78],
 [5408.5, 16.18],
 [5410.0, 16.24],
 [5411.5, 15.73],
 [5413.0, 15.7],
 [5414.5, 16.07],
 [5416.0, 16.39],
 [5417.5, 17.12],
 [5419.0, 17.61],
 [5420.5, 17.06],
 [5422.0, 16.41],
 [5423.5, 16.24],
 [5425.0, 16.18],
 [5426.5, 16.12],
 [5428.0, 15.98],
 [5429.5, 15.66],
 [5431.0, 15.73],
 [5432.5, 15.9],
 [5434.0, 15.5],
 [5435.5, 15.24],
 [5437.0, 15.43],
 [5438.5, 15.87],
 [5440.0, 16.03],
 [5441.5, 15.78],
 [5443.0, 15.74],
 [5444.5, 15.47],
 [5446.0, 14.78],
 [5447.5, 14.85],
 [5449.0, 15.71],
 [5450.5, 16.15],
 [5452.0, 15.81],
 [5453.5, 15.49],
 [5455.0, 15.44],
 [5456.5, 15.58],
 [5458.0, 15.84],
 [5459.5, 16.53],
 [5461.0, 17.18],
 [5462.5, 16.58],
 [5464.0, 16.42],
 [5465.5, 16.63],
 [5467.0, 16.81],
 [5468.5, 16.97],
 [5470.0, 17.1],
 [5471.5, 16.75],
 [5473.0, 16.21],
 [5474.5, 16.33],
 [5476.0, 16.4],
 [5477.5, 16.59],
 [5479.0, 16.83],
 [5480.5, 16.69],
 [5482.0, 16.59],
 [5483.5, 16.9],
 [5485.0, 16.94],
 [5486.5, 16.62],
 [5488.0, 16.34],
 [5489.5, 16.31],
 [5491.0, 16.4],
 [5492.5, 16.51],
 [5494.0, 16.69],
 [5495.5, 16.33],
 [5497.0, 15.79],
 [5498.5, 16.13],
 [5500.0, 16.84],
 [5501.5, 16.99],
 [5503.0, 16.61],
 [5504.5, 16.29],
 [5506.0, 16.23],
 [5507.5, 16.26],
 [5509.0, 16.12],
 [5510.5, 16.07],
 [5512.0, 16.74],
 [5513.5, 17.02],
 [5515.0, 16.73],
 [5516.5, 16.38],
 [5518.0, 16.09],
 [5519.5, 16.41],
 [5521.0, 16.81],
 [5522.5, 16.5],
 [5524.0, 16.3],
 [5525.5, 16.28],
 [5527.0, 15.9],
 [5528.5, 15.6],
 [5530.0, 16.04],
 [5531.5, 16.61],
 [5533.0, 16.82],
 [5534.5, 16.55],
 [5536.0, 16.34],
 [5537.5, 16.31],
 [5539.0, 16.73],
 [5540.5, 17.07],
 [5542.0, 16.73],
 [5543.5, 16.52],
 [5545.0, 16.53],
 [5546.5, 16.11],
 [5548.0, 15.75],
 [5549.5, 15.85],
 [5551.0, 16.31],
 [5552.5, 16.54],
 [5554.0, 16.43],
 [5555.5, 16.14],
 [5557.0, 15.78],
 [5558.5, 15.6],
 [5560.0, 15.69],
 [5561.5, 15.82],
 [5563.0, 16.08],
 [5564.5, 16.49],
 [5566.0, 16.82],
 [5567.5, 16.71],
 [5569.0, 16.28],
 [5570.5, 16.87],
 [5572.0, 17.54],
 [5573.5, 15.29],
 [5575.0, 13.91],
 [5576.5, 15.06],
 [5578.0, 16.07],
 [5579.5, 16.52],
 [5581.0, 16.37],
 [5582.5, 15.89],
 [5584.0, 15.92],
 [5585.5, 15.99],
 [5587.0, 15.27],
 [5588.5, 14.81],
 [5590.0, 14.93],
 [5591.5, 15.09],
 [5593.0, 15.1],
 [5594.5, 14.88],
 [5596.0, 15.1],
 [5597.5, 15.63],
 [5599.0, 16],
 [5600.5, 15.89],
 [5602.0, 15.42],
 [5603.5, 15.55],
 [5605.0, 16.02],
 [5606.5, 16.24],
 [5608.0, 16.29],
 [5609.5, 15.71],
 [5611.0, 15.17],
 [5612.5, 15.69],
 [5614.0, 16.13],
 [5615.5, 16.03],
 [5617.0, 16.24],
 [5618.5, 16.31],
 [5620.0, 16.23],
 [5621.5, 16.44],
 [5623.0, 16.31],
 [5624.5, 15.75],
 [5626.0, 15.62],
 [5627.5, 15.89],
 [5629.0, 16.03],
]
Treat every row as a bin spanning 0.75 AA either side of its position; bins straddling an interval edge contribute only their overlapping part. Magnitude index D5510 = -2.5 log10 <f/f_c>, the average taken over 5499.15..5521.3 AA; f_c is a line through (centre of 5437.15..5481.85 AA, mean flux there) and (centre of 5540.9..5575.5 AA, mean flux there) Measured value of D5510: -0.02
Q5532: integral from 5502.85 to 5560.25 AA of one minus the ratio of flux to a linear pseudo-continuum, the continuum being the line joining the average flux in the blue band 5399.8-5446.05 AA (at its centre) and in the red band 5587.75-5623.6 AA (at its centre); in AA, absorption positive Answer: -1.9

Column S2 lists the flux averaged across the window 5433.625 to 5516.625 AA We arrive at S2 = 16.3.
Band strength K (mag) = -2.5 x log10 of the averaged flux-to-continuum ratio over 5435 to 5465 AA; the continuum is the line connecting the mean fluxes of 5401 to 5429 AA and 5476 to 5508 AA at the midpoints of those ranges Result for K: 0.03 mag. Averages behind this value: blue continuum 16.1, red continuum 16.5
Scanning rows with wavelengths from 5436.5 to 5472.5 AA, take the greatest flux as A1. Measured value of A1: 17.18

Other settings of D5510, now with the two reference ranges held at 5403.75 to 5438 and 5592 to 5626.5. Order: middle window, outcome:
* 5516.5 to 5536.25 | -0.03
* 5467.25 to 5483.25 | -0.04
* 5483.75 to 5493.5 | -0.04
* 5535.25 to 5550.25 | -0.03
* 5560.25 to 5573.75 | -0.04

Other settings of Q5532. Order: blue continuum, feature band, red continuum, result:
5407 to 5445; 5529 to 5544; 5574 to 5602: -0.9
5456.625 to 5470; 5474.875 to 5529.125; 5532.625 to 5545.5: 0.5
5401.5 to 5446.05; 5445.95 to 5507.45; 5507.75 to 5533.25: -0.7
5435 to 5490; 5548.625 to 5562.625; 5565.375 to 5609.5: -0.1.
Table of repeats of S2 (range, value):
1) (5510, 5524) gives 16.5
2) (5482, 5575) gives 16.4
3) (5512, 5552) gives 16.4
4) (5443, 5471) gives 16.1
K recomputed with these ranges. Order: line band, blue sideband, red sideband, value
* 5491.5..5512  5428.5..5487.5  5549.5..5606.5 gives -0.024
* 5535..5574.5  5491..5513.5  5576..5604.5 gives -0.027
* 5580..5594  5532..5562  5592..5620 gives 0.030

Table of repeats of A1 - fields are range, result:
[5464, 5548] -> 17.1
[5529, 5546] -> 17.07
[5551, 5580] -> 17.54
